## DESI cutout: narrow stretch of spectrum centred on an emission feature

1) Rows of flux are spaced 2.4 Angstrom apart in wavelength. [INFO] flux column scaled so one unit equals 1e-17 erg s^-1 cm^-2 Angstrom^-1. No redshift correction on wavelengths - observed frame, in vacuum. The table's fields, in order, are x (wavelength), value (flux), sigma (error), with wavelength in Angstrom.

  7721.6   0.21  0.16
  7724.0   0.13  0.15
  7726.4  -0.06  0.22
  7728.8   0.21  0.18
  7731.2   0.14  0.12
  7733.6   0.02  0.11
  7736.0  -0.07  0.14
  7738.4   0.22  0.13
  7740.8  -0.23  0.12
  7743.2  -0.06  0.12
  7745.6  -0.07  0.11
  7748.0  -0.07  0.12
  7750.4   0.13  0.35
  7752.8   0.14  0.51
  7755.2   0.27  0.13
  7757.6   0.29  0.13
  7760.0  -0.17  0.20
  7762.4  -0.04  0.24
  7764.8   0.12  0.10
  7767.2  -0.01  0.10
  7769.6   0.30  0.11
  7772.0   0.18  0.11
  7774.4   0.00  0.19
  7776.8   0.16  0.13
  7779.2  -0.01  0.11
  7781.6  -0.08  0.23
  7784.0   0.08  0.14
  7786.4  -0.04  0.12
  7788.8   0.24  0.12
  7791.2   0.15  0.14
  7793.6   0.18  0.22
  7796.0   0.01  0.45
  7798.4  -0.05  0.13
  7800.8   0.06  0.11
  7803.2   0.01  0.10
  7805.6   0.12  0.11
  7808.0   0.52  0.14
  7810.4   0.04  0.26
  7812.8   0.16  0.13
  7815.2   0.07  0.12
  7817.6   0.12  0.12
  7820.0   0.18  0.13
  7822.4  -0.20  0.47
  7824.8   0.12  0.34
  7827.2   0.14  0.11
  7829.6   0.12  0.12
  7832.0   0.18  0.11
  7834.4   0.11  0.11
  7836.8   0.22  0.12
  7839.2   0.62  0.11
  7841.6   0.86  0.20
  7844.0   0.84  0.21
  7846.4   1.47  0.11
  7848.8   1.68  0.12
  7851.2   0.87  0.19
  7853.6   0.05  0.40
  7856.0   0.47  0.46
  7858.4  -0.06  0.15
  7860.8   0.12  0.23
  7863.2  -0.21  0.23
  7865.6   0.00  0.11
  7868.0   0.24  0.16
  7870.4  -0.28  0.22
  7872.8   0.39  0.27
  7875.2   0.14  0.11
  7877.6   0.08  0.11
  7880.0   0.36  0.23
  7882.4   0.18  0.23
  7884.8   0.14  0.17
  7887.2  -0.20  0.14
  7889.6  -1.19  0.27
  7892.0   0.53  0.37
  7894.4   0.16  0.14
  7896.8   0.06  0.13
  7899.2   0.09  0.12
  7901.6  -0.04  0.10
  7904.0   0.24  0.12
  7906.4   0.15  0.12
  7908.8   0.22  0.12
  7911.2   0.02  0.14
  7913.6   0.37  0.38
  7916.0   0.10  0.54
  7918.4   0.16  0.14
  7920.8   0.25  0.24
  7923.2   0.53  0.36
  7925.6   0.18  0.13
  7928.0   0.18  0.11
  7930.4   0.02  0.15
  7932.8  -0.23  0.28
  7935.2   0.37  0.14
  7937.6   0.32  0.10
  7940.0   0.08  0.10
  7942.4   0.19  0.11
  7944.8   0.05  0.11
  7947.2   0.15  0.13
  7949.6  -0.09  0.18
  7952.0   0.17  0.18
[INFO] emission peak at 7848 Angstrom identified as [O II]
